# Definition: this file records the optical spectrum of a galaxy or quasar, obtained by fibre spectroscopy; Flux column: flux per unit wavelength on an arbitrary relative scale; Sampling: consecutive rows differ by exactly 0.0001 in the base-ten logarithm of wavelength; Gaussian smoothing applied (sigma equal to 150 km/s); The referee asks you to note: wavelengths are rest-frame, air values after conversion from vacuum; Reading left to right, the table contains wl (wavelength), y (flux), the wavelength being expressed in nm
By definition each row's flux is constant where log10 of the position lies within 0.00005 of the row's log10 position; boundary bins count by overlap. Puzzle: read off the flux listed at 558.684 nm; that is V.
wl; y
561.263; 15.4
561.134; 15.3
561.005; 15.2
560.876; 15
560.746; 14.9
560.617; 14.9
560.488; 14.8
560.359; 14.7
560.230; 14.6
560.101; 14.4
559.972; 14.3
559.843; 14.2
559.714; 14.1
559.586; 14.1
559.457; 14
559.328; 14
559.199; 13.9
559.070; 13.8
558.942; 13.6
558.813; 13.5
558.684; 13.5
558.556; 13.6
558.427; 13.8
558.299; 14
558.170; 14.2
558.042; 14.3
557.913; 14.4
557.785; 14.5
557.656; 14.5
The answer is 13.5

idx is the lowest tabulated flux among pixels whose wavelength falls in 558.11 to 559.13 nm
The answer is 13.5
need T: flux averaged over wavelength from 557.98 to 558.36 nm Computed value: 14.2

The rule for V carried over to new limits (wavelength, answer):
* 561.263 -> 15.4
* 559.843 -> 14.2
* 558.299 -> 14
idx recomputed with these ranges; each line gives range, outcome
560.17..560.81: 14.6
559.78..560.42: 14.2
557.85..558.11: 14.3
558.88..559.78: 13.6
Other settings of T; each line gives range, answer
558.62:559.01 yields 13.5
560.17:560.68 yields 14.8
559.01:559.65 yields 14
